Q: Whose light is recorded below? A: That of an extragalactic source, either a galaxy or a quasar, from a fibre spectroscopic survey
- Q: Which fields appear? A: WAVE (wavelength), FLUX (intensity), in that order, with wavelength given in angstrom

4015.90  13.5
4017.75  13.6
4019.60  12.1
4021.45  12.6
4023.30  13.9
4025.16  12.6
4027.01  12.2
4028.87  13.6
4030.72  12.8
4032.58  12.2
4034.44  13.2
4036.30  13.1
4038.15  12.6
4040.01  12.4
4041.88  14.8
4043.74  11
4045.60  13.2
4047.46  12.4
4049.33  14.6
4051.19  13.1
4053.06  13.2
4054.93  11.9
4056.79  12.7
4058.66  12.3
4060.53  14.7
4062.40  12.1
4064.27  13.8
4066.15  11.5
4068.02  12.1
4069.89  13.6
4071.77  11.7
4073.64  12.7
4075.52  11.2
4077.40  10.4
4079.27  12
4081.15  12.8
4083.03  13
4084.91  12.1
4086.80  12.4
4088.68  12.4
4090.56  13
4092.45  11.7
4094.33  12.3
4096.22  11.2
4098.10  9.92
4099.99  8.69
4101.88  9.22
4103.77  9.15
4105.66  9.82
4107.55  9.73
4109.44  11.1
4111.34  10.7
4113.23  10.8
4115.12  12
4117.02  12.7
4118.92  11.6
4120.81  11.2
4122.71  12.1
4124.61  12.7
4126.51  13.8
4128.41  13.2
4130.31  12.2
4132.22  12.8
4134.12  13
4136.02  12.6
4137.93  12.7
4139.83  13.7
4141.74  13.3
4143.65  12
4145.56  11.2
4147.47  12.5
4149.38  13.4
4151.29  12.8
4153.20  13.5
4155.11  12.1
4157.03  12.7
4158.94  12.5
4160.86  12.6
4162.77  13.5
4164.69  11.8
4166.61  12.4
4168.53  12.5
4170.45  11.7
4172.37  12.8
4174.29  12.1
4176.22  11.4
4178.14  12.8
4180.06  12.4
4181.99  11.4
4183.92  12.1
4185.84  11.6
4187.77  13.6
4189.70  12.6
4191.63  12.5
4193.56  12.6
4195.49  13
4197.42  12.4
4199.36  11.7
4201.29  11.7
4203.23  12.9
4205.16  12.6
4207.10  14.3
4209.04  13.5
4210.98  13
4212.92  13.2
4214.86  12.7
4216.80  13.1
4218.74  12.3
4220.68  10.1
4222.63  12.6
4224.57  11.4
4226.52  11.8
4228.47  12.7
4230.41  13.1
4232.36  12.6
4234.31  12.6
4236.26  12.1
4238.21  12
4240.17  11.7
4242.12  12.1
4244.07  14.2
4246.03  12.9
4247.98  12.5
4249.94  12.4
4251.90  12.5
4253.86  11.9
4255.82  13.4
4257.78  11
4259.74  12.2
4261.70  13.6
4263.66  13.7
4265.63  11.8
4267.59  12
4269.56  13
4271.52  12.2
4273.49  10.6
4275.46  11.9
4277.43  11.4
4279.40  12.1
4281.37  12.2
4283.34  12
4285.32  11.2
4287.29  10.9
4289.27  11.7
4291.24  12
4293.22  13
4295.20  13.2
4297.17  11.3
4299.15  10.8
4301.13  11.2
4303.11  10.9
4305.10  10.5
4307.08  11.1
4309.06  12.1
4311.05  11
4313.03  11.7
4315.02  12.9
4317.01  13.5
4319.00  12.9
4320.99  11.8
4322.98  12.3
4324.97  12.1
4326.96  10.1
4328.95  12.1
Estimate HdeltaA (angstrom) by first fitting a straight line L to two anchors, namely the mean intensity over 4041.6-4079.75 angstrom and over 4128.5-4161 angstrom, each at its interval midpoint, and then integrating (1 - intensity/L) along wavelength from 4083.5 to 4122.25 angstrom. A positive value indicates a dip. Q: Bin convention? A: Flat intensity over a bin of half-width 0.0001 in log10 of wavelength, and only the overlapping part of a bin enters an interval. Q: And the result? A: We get 4.7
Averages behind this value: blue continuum 12.6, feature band 11.1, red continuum 12.7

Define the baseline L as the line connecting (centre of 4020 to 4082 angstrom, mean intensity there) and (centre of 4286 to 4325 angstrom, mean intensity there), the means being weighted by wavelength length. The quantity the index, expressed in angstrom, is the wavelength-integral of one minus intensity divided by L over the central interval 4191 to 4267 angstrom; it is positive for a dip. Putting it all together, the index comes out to -2.7 angstrom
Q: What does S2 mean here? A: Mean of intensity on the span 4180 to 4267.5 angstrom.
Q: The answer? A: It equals 12.5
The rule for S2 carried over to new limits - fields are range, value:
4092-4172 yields 11.9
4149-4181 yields 12.5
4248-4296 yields 12.2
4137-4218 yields 12.6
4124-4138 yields 12.9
